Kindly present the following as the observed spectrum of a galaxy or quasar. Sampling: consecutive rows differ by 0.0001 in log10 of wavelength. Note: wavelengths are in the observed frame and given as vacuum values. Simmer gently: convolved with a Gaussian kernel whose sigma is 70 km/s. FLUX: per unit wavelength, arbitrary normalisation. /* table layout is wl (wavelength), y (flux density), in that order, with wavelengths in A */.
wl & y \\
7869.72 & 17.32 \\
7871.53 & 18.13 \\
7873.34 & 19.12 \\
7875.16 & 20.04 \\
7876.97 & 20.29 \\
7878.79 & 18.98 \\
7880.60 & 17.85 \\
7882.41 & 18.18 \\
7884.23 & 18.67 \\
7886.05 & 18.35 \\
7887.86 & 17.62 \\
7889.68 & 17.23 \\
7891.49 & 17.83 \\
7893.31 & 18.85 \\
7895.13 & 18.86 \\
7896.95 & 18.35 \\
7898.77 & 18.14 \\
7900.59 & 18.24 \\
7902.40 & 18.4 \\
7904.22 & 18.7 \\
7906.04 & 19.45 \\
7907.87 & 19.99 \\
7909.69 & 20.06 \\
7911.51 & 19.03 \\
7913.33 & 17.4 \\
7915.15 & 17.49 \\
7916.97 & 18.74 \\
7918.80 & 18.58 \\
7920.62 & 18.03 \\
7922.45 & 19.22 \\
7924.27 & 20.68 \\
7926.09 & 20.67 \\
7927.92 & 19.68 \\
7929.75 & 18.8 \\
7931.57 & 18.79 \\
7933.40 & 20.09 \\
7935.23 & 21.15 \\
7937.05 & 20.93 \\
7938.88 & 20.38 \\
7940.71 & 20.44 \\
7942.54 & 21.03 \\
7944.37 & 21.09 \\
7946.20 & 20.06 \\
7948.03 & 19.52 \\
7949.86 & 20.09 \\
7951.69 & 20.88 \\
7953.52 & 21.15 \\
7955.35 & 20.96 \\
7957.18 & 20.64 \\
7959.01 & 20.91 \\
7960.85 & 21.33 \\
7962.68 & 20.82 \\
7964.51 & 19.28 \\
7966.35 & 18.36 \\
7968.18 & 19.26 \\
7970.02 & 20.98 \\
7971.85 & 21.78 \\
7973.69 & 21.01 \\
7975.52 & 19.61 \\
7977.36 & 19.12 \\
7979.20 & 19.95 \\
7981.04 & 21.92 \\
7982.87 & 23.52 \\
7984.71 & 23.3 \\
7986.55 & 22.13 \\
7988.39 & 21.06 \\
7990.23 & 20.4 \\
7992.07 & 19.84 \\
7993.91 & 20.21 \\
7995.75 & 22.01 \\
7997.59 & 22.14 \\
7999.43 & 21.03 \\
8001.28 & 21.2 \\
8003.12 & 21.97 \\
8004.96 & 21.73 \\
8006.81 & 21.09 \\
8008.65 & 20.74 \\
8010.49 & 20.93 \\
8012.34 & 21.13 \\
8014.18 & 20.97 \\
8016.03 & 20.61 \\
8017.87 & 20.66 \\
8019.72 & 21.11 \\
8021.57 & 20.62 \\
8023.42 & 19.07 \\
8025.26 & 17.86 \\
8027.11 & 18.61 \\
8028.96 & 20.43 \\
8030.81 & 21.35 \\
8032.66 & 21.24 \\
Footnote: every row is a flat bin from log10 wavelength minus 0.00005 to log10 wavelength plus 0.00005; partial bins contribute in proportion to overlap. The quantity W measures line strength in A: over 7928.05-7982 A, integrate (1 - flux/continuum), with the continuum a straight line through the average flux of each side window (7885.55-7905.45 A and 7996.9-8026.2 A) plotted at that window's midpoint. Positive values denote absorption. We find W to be -2.2 A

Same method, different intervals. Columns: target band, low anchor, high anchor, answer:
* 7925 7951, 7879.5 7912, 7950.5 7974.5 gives -0.5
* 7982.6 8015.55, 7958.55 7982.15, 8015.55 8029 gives -2.1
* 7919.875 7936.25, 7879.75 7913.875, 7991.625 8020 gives -0.4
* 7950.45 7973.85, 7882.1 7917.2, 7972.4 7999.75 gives -0.1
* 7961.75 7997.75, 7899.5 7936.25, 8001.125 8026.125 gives -1.2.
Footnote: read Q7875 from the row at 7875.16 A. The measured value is 20.04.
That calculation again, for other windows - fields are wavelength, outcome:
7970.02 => 20.98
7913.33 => 17.4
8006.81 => 21.09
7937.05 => 20.93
